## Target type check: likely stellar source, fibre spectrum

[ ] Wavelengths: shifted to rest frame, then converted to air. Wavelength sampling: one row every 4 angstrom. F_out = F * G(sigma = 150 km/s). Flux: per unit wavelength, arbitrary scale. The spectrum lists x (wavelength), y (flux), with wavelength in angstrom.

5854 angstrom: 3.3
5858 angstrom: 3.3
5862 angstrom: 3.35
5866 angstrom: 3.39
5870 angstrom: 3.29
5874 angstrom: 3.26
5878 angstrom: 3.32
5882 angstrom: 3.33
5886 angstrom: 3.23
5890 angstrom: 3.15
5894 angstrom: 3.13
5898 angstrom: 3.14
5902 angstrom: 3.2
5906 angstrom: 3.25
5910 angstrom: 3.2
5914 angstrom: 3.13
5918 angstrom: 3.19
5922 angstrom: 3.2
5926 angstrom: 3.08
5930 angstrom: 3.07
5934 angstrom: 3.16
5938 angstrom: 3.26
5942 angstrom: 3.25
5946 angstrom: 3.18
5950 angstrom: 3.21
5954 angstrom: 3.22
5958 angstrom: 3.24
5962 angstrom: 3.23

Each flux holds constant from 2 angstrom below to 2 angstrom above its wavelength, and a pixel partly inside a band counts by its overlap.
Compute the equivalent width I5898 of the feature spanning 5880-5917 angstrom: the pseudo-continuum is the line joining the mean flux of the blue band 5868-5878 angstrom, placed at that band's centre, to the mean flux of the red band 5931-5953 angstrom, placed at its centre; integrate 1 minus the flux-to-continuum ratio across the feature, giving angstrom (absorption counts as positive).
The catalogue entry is 0.7 angstrom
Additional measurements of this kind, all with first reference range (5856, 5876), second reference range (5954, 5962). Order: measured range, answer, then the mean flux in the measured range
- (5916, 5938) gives 0.74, 3.15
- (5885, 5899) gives 0.57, 3.16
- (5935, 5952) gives 0.13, 3.22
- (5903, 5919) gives 0.41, 3.19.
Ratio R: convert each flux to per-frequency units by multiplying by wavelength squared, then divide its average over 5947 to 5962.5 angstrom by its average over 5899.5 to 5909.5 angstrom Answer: 1.02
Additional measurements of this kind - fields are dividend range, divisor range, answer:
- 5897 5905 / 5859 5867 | 0.96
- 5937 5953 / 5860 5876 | 1.00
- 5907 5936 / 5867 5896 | 0.98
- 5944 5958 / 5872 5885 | 1.00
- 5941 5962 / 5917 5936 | 1.03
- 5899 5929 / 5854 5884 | 0.97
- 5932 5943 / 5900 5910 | 1.01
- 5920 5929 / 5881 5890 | 0.98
